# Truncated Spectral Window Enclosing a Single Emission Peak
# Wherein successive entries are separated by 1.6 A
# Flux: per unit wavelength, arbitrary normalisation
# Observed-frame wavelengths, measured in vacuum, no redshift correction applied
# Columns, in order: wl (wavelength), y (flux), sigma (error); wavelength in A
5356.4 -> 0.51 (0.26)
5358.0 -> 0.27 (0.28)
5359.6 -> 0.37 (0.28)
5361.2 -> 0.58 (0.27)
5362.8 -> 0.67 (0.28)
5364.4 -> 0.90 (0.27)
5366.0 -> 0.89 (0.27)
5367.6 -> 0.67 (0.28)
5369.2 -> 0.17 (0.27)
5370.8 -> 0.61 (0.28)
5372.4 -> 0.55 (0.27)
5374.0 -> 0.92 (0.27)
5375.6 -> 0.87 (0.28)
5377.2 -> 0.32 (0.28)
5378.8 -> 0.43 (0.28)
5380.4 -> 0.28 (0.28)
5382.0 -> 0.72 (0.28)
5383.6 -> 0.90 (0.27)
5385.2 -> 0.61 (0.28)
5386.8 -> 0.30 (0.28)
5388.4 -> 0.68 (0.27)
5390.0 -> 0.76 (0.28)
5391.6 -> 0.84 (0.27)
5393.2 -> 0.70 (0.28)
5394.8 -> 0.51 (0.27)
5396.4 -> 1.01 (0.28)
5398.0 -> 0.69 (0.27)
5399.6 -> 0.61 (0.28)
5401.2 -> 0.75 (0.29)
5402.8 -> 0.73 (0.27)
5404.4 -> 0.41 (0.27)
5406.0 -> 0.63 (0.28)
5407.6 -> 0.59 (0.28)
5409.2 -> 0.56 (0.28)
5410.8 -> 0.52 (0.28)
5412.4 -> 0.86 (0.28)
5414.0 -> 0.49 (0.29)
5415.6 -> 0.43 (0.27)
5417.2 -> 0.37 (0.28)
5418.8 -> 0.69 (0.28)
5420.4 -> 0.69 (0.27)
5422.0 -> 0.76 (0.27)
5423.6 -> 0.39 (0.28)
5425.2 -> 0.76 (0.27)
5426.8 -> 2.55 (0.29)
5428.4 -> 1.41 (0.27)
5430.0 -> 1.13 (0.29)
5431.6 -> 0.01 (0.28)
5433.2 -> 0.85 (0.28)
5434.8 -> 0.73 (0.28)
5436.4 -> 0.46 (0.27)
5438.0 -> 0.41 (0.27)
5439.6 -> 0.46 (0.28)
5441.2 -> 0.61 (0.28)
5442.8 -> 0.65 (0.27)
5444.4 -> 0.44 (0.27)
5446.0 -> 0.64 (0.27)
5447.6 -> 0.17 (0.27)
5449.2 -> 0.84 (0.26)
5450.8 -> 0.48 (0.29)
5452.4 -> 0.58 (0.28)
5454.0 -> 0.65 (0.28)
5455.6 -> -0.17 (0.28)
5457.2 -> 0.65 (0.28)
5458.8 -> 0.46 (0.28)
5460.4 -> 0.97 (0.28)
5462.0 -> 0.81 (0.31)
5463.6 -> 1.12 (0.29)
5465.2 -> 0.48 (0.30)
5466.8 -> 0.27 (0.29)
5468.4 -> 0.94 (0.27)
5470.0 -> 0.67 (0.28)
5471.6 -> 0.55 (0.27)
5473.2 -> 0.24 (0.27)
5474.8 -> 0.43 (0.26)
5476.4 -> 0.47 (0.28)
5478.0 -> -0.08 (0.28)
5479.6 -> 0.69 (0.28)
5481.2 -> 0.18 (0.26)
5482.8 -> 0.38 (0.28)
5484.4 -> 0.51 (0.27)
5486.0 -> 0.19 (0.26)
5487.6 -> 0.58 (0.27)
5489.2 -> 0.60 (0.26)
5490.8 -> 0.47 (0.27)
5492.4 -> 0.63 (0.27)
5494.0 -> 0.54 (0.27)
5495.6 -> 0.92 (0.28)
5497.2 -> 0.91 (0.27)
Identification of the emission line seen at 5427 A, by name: [O III]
